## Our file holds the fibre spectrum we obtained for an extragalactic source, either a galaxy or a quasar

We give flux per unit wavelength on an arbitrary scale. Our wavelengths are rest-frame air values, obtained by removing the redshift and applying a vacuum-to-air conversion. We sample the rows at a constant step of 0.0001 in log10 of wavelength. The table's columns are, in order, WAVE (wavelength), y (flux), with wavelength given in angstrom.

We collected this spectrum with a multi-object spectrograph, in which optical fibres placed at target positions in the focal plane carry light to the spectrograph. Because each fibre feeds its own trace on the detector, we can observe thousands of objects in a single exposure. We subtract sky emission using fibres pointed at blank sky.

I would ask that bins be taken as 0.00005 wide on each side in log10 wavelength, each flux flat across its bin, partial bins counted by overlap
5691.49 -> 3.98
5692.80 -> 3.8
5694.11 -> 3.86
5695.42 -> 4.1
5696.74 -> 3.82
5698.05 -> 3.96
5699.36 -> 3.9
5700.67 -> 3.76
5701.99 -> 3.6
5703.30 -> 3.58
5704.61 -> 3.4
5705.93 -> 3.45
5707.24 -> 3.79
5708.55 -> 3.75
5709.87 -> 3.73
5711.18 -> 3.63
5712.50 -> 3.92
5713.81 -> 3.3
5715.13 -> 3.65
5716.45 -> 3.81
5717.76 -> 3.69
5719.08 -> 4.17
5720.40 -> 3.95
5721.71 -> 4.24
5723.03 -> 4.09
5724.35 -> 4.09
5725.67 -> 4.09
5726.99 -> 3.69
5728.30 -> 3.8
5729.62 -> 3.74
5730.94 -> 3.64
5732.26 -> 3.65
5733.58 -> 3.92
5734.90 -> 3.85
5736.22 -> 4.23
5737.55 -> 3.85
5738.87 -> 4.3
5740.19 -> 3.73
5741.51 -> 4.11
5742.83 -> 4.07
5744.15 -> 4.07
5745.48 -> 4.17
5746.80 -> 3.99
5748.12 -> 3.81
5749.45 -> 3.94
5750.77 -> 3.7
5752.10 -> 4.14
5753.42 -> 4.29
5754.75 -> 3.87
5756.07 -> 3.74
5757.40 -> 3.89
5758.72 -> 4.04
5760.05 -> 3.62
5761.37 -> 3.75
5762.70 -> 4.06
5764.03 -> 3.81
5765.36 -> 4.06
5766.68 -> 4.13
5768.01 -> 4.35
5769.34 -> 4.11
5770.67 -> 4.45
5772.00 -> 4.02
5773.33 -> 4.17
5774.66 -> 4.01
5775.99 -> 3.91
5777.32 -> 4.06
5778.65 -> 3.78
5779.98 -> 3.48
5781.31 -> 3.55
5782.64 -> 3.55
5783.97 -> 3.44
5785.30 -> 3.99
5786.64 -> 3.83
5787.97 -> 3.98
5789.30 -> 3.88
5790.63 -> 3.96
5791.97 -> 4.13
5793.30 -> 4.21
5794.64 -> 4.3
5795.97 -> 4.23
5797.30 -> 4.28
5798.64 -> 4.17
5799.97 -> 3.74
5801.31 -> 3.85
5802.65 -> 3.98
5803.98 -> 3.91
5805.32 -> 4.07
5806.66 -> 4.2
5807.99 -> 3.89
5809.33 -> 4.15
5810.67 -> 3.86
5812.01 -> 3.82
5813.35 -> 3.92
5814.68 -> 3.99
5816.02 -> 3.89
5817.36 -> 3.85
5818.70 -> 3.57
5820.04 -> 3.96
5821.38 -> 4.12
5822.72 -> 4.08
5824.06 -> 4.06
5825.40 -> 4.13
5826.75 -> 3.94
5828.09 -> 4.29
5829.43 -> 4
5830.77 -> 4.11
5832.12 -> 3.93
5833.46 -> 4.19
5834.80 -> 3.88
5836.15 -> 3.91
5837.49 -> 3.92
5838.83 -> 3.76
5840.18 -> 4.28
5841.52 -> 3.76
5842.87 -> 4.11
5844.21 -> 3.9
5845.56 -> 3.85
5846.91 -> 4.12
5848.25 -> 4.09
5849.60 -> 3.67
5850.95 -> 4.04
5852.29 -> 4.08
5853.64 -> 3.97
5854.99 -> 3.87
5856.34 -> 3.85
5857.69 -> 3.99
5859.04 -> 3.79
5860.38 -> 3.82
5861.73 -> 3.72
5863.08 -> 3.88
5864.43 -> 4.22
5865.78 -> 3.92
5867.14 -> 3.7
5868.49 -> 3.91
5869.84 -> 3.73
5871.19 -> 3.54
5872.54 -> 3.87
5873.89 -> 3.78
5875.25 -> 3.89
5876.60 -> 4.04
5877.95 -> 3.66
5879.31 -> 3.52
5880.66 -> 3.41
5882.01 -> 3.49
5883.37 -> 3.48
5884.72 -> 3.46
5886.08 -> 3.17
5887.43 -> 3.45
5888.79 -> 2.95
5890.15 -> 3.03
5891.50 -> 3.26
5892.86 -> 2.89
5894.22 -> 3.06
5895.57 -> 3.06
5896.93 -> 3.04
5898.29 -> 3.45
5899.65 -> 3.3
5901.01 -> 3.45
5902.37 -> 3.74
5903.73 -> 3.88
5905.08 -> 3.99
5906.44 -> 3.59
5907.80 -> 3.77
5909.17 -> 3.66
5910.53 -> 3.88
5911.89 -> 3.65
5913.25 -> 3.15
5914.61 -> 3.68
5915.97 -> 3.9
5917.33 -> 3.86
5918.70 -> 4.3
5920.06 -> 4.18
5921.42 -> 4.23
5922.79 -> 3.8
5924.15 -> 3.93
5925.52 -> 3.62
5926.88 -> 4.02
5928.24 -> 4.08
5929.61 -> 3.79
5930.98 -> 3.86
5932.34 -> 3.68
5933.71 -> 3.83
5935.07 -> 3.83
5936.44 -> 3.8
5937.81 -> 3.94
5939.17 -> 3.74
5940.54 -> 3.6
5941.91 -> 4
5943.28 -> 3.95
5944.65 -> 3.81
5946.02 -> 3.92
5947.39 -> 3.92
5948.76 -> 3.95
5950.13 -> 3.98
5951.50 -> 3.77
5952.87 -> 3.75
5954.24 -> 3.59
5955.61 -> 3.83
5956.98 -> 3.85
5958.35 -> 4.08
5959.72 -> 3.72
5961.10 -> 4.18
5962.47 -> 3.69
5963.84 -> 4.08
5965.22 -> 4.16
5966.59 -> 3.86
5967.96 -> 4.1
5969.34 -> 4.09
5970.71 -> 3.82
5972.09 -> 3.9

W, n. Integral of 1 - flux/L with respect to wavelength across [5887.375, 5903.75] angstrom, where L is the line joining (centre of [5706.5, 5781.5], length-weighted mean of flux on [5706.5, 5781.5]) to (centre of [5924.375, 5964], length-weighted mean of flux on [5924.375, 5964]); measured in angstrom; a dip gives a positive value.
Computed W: 2.7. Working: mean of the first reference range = 3.92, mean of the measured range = 3.24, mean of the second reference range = 3.86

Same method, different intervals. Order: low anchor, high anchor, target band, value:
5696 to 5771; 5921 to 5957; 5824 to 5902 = 2.7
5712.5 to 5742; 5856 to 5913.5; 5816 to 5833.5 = -1.4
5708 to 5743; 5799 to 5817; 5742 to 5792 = -0.4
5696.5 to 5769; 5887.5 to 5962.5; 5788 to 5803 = -0.9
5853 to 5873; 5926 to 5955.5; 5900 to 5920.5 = 0.4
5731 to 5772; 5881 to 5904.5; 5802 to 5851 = -4.8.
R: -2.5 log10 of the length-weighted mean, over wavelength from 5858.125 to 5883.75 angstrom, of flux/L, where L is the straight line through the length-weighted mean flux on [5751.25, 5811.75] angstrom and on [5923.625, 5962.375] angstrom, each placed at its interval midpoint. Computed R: 0.04 mag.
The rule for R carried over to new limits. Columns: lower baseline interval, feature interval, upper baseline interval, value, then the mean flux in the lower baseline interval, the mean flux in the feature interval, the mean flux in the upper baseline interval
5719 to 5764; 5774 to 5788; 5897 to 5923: 0.04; 3.94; 3.77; 3.74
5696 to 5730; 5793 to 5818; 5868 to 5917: -0.10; 3.79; 4.01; 3.52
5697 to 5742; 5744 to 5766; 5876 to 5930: -0.04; 3.82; 3.93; 3.6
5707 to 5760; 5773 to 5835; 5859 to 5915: -0.06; 3.9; 3.96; 3.57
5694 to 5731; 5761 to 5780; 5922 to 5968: -0.06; 3.8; 4.03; 3.87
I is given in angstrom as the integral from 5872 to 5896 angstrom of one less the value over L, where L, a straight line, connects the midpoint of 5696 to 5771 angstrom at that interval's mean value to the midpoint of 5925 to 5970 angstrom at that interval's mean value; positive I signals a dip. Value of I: 2.9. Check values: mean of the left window 3.89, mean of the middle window 3.42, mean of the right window 3.88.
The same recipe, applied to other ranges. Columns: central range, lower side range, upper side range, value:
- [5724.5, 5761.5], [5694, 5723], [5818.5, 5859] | -0.9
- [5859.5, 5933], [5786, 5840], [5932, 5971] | 5.1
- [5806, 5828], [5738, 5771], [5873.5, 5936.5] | -0.7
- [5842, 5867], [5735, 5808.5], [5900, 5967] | -0.1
